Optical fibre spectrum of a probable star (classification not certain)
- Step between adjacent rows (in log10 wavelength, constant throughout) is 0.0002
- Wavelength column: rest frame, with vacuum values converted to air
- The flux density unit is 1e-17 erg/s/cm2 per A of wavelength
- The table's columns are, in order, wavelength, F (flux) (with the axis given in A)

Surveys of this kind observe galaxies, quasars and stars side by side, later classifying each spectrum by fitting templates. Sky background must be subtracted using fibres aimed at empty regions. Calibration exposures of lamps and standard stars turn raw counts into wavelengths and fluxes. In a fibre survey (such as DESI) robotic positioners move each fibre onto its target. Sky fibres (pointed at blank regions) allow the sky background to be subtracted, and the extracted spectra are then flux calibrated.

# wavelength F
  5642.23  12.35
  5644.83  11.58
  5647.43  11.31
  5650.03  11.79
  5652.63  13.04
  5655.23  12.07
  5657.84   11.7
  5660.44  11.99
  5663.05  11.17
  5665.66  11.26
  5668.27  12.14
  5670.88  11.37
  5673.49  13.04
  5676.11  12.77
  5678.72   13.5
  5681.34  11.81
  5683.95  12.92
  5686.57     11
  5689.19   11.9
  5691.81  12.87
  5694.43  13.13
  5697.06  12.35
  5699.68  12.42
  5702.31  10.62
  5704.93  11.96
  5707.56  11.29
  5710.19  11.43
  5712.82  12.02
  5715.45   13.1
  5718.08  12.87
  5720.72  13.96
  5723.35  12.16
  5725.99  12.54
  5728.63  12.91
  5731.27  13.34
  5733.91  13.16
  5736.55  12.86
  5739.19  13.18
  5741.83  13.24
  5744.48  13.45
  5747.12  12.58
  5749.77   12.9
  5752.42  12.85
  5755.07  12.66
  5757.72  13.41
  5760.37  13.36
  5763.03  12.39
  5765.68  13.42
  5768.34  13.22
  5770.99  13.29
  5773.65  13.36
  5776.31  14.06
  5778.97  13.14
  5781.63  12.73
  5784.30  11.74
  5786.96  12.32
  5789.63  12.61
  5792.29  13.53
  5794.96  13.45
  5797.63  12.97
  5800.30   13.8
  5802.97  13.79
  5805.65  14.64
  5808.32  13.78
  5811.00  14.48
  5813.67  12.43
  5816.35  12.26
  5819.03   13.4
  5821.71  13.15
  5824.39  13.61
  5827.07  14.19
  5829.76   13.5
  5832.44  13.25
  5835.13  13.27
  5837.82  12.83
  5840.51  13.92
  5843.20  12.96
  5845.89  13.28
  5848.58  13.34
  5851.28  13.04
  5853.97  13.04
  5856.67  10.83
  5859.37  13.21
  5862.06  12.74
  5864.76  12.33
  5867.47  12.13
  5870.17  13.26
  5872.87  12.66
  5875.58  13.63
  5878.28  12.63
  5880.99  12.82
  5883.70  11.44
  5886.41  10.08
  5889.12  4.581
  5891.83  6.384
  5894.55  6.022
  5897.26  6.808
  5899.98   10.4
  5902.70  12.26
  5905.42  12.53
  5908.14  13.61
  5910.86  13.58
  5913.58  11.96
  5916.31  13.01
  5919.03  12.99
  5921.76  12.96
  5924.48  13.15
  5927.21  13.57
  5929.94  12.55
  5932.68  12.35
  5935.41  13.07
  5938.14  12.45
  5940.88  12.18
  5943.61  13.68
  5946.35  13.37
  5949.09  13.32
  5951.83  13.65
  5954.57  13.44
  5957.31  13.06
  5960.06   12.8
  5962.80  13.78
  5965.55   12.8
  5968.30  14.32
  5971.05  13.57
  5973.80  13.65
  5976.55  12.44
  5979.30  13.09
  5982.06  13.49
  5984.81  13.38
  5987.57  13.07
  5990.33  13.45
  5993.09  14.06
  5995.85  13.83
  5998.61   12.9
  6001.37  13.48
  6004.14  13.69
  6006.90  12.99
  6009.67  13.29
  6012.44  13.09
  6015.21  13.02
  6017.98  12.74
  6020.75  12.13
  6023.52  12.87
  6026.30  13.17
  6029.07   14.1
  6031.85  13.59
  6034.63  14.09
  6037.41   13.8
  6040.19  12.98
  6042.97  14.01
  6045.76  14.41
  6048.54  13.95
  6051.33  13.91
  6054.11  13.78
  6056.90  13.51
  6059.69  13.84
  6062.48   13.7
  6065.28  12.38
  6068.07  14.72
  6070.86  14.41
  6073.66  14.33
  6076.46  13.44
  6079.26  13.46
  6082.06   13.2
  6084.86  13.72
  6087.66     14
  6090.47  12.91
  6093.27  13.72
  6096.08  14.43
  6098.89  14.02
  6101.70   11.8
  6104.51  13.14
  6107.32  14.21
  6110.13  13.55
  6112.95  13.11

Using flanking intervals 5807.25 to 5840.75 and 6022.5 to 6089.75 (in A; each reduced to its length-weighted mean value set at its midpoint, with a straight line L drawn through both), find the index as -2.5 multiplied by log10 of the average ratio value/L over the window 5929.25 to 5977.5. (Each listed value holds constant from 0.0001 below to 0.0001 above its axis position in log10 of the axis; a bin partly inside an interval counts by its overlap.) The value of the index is 0.03 mag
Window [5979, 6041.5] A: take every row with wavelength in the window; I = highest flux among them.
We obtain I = 14.1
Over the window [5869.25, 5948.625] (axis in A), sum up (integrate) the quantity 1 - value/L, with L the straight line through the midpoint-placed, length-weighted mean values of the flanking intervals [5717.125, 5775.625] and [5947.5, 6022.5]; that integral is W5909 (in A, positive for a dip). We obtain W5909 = 8.9 A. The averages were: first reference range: 13.1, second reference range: 13.3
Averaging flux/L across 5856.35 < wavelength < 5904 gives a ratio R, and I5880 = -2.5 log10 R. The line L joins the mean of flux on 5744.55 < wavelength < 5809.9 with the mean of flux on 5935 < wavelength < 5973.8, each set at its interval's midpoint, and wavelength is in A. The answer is 0.22 mag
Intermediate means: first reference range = 13.2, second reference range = 13.3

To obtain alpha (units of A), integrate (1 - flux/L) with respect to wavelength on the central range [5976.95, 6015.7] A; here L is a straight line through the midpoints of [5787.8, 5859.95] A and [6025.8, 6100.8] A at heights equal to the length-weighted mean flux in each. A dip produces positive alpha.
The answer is 0.8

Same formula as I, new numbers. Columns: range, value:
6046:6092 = 14.72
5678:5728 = 13.96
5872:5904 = 13.63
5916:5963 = 13.78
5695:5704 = 12.42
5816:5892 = 14.19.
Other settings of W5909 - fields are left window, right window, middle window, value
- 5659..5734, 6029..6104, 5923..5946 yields 0.52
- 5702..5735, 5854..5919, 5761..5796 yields -2.80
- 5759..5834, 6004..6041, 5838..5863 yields 0.65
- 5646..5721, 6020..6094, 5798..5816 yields -1.50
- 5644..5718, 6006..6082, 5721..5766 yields -2.38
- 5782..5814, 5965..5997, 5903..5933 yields 1.04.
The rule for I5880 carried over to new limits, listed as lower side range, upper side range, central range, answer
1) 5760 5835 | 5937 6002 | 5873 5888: 0.11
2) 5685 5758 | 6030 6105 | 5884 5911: 0.35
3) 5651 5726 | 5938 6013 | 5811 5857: -0.03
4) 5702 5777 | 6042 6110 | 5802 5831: -0.04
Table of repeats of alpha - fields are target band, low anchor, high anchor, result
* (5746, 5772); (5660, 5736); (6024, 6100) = -0.9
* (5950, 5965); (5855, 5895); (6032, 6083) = -1.2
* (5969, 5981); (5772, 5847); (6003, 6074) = 0.2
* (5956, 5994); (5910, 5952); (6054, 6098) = -0.4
